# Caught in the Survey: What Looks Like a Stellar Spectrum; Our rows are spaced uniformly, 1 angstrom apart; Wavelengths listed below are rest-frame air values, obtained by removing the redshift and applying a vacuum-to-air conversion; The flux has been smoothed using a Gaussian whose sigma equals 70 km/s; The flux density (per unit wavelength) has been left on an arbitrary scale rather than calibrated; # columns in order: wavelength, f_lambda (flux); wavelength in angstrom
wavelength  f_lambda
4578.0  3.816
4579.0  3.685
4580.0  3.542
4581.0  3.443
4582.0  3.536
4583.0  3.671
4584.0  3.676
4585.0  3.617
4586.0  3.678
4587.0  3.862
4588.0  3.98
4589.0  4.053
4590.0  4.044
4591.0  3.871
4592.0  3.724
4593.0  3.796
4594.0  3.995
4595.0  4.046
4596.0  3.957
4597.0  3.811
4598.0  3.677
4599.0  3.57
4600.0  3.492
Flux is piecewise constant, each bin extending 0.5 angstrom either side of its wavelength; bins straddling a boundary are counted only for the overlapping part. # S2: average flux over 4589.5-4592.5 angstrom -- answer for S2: 3.88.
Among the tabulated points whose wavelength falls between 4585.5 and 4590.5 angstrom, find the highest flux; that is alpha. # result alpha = 4.053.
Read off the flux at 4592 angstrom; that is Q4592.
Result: 3.724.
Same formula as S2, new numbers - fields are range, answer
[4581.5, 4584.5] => 3.63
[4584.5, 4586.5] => 3.65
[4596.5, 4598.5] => 3.74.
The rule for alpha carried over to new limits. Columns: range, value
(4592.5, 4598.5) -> 4.046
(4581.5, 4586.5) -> 3.678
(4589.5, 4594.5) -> 4.044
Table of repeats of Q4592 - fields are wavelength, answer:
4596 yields 3.957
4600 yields 3.492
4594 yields 3.995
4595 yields 4.046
